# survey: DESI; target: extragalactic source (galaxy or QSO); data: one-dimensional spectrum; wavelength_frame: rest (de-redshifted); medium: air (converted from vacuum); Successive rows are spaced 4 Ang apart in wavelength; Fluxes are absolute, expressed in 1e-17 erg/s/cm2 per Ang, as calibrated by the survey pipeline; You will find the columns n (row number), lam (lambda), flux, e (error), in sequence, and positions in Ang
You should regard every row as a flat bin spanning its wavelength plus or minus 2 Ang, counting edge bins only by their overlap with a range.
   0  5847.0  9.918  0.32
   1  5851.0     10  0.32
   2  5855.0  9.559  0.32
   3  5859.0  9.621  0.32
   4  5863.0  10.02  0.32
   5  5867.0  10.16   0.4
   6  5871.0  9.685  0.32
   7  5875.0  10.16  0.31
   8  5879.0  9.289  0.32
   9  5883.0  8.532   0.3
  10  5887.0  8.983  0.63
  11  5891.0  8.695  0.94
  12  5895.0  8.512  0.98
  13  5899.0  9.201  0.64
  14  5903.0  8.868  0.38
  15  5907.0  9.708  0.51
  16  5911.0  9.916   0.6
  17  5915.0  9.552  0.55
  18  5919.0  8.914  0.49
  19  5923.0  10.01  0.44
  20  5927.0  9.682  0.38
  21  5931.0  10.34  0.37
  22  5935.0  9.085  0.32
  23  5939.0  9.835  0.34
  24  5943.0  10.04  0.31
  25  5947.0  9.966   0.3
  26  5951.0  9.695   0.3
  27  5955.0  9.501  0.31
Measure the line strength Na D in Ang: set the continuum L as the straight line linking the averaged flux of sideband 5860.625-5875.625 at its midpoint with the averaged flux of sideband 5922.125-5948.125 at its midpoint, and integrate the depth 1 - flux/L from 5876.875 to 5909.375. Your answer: 3.1 Ang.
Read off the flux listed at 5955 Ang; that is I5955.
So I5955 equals 9.501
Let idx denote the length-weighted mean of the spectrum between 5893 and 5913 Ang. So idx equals 9.24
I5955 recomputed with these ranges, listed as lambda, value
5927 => 9.682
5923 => 10.01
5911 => 9.916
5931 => 10.34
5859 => 9.621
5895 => 8.512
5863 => 10.02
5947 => 9.966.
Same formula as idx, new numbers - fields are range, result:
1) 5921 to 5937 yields 9.78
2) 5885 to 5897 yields 8.73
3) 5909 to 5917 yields 9.73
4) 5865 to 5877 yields 10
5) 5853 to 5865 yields 9.73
